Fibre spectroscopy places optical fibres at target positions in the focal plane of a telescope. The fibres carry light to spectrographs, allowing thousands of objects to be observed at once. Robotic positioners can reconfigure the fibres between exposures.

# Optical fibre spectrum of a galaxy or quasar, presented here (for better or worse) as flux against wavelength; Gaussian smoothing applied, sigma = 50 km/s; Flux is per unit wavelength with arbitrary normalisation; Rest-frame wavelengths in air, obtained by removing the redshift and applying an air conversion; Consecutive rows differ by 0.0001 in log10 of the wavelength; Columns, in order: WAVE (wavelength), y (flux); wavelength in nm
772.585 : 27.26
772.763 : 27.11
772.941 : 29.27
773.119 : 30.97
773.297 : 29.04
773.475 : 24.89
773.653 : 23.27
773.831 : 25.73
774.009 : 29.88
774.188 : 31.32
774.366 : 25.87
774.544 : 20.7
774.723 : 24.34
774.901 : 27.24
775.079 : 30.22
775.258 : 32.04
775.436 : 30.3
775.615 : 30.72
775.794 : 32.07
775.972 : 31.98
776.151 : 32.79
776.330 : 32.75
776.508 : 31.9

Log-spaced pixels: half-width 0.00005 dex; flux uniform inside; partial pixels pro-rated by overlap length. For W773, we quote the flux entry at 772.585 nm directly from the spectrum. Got 27.26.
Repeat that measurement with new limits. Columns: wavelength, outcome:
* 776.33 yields 32.75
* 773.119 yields 30.97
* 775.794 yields 32.07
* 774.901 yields 27.24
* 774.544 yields 20.7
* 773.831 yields 25.73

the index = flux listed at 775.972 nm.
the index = 31.98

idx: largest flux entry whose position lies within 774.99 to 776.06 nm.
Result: 32.07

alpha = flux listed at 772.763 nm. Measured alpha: 27.11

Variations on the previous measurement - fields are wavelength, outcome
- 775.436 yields 30.3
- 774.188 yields 31.32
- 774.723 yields 24.34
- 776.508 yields 31.9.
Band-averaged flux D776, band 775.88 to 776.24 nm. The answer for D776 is 32.4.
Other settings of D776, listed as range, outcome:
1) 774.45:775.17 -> 25.6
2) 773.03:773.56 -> 28.3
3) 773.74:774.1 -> 27.8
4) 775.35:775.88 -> 31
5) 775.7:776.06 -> 32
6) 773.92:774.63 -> 27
